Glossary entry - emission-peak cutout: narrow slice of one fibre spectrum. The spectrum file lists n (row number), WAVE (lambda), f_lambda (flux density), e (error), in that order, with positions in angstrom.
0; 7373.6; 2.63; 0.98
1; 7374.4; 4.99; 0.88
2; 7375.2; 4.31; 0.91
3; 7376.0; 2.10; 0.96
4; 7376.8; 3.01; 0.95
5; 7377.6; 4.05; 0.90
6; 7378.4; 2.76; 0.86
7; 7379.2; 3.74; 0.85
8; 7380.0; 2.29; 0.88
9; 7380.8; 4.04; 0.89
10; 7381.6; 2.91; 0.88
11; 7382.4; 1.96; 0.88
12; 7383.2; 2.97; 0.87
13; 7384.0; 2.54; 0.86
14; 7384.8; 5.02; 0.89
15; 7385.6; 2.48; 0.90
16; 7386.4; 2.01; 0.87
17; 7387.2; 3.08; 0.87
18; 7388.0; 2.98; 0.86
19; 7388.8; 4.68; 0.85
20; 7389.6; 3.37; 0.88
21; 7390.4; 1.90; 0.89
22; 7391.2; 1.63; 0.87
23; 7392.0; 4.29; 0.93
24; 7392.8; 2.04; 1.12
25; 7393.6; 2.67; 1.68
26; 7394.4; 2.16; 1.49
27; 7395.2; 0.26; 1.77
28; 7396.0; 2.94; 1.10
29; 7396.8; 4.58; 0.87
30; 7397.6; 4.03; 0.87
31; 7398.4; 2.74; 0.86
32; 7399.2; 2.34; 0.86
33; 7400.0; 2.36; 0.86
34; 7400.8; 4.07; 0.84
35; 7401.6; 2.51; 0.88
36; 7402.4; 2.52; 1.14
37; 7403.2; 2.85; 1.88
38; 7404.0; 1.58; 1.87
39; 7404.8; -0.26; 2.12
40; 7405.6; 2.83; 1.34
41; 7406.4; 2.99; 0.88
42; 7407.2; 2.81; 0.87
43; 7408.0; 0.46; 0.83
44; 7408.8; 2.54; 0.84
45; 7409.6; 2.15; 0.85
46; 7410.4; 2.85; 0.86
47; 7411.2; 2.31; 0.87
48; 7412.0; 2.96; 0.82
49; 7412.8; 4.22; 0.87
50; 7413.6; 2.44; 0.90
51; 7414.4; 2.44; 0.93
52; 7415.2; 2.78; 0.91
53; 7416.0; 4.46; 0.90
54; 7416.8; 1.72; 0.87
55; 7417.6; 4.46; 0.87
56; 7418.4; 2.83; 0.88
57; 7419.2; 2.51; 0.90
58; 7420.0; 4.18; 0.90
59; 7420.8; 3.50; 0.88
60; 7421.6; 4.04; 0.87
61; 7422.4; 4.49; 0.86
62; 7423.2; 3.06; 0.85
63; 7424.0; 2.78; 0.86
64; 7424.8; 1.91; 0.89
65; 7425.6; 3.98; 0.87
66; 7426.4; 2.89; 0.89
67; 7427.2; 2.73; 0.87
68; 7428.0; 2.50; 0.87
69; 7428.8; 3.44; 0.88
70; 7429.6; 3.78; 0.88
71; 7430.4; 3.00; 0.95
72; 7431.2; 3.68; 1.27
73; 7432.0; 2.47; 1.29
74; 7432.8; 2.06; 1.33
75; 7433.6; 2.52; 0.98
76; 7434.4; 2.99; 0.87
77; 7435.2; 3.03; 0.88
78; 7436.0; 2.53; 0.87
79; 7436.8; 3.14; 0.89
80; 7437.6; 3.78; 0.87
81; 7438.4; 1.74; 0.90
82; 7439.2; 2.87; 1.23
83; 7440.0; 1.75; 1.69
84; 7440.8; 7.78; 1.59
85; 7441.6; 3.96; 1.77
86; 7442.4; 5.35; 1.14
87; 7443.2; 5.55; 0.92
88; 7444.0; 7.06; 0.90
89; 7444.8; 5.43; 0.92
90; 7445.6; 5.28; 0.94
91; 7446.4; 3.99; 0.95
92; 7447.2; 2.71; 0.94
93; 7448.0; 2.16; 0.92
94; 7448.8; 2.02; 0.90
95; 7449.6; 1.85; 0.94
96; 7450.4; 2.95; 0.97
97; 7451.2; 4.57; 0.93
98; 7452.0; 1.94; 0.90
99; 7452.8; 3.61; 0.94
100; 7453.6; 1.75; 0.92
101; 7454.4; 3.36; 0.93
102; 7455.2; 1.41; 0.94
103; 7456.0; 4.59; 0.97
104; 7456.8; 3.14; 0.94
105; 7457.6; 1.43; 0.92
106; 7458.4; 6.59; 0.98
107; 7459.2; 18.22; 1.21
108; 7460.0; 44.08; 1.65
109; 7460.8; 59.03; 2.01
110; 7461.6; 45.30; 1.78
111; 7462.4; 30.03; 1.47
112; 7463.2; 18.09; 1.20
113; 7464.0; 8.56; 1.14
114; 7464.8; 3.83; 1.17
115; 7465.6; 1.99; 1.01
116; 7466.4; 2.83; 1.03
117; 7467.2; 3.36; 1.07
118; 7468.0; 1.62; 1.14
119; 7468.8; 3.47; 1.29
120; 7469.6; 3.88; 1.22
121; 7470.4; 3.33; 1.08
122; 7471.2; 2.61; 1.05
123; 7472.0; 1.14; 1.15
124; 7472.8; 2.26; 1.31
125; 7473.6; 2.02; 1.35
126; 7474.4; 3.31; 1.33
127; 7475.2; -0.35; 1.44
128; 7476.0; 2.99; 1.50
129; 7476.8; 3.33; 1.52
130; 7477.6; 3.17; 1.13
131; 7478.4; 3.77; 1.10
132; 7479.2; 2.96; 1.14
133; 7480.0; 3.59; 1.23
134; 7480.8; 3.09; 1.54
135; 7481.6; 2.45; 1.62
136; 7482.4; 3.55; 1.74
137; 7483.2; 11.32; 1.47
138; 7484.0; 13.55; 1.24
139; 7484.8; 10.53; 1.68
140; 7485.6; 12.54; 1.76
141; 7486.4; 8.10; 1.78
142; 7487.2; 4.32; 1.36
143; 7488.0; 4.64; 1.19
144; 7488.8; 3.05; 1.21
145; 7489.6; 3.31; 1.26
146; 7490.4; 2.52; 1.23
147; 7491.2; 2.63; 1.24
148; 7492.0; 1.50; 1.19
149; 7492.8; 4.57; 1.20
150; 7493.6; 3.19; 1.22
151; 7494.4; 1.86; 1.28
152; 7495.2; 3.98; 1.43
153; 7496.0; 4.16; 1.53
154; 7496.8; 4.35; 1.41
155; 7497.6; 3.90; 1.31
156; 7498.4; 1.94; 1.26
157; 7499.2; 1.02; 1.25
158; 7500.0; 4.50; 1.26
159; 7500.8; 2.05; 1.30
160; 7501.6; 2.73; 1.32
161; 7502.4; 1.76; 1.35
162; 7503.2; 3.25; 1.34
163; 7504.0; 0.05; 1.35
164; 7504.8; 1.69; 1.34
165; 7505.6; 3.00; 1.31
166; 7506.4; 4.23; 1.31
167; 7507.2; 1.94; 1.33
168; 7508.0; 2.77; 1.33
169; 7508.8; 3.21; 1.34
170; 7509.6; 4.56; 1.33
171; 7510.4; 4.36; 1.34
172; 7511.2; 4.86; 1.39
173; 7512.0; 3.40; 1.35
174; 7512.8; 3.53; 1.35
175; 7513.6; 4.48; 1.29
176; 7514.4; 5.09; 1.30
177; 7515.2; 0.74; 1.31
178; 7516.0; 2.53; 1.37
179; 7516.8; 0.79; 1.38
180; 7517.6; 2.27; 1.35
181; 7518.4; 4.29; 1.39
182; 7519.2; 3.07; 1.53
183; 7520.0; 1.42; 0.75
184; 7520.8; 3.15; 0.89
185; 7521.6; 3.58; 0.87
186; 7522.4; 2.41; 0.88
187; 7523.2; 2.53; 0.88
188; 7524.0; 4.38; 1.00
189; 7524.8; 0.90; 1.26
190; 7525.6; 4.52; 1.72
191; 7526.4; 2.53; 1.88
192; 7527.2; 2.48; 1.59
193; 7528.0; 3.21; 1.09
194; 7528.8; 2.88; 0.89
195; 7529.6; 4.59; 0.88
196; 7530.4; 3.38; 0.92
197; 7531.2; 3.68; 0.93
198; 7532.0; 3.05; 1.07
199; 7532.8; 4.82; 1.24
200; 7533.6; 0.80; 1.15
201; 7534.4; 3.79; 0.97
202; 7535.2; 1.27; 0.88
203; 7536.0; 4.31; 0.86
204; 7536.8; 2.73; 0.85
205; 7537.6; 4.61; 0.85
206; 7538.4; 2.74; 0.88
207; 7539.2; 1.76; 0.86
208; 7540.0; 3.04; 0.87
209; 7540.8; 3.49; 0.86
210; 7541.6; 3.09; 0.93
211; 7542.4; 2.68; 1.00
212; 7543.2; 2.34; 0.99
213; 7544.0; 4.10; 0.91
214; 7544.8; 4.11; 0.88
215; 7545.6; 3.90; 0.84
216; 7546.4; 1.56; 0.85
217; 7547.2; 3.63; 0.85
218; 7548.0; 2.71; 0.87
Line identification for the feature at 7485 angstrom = [N II]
